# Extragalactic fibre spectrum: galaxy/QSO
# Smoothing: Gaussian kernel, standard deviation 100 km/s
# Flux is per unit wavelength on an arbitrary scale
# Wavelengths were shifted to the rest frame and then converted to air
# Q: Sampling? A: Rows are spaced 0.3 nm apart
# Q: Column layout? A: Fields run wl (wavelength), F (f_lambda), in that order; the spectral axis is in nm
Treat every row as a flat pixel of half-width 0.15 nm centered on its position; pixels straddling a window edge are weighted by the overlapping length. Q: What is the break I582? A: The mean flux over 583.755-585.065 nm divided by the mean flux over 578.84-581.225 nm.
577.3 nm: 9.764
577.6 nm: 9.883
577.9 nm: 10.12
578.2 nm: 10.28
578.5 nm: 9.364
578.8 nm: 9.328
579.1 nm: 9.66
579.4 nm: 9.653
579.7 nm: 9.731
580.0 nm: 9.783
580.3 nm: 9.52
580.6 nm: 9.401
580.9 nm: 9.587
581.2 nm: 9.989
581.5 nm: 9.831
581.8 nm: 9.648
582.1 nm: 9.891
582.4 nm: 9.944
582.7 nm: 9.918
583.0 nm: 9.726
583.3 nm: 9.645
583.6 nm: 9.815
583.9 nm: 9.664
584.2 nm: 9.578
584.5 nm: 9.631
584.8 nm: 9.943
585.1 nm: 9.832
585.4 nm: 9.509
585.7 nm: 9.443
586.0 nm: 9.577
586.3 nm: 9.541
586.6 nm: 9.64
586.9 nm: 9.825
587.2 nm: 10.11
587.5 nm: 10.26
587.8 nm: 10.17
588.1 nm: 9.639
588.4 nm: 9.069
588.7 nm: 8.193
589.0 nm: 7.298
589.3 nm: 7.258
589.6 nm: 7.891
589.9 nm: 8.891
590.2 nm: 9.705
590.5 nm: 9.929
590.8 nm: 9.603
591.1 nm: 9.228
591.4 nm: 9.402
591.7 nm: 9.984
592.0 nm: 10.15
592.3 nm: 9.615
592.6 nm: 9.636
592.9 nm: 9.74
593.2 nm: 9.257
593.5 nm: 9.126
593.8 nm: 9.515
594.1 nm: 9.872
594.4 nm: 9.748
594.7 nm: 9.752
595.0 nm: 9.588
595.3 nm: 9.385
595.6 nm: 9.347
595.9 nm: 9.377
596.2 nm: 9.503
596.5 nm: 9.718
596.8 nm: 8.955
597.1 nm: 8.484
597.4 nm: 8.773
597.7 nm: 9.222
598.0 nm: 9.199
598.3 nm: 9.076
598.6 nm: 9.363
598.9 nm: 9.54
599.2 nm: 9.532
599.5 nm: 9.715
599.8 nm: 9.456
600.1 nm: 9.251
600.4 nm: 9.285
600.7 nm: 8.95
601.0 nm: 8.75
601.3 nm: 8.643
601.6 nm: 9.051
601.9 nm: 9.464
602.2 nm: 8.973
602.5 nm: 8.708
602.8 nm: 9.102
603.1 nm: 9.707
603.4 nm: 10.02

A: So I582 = 1.0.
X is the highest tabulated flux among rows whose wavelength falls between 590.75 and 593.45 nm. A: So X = 10.15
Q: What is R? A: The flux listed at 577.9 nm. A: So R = 10.12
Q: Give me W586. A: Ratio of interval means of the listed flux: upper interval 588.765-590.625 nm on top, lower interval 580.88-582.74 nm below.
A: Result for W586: 0.9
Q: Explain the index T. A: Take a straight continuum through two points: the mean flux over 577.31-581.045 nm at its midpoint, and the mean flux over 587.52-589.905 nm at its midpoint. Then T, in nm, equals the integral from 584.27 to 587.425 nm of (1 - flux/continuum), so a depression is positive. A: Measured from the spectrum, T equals -0.272 nm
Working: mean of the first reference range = 9.7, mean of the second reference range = 8.62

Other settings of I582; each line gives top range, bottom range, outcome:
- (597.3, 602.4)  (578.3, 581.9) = 0.95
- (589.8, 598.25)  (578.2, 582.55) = 0.98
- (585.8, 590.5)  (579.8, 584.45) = 0.94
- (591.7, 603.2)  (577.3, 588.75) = 0.96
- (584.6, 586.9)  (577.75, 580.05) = 0.99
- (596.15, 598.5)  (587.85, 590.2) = 1.07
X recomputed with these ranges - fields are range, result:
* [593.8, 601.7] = 9.872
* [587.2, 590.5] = 10.26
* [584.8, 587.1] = 9.832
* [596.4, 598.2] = 9.718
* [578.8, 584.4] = 9.989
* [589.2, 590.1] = 8.891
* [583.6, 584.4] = 9.815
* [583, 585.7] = 9.943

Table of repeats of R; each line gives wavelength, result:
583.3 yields 9.645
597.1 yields 8.484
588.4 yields 9.069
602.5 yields 8.708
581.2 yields 9.989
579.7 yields 9.731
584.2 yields 9.578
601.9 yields 9.464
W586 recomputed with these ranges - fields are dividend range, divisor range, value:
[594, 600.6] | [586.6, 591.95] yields 1.01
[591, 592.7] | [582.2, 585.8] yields 1.00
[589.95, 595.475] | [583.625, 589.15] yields 1.01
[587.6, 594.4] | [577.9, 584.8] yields 0.95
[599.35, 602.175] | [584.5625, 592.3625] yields 0.98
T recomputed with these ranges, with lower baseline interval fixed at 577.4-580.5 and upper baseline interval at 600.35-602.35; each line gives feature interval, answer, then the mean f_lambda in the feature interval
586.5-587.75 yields -0.07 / 9.99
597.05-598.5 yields 0.02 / 9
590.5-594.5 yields -0.14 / 9.62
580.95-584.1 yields -0.06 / 9.8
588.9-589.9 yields 0.18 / 7.7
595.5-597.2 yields -0.02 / 9.25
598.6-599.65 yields -0.06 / 9.56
